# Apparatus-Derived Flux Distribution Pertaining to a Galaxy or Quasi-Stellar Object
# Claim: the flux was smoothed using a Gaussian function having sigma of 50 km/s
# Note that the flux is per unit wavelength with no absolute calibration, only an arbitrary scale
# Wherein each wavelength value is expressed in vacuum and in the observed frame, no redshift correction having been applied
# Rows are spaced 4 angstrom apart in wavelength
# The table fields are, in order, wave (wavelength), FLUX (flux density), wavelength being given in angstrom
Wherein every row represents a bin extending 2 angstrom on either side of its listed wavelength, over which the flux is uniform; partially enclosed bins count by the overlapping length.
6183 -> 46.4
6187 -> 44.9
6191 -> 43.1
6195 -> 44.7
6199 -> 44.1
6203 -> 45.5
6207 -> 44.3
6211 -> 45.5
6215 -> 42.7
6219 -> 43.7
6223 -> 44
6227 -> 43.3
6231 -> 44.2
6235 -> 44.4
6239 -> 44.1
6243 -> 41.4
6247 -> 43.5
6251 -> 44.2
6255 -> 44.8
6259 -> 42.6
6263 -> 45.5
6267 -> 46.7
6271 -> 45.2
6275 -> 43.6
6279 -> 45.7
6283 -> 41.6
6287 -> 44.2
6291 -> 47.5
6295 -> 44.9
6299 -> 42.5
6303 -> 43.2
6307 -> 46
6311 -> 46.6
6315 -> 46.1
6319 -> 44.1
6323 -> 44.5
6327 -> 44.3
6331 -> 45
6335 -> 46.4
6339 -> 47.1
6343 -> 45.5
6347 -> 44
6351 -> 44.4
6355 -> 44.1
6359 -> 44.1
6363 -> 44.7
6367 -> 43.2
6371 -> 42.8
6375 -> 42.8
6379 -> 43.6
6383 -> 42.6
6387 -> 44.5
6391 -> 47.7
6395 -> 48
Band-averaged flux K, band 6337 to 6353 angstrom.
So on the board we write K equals 45.2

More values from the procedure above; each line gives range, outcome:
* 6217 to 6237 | 43.9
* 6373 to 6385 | 43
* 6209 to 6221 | 44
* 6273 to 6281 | 44.7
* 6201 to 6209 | 44.9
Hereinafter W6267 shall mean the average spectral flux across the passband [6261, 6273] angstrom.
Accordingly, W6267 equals 45.8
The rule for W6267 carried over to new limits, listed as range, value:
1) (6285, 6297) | 45.5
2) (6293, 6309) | 44.2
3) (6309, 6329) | 45.1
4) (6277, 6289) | 43.8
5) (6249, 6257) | 44.5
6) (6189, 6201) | 44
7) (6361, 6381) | 43.4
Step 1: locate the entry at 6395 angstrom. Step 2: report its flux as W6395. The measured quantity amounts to 48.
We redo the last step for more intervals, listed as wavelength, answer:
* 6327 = 44.3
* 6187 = 44.9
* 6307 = 46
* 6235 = 44.4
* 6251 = 44.2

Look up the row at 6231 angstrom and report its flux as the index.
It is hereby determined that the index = 44.2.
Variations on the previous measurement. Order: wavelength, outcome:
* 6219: 43.7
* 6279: 45.7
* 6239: 44.1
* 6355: 44.1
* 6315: 46.1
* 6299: 42.5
